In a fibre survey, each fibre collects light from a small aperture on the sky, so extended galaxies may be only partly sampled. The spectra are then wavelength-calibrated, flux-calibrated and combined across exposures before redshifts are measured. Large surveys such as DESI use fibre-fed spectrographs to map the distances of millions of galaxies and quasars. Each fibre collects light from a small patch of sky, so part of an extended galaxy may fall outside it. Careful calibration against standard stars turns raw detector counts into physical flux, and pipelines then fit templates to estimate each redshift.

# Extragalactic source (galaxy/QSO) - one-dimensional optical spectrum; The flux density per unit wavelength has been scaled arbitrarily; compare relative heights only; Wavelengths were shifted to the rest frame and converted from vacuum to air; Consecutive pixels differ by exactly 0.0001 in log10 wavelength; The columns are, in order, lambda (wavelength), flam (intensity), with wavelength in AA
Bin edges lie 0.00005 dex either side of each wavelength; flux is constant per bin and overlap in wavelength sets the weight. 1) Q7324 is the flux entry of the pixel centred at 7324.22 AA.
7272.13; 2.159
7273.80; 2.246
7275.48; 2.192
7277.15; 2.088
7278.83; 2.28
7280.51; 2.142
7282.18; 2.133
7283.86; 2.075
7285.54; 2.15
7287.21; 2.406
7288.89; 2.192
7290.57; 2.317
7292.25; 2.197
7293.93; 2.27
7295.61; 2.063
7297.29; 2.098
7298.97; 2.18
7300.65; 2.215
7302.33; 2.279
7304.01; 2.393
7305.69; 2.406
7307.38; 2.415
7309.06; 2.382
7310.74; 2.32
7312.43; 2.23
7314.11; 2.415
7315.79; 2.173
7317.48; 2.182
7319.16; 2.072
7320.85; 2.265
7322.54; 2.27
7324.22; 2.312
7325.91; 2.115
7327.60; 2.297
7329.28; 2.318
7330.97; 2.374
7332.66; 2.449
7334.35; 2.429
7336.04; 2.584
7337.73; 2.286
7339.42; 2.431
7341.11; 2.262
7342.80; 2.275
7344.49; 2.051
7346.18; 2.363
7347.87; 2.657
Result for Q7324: 2.312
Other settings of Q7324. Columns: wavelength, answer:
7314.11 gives 2.415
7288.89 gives 2.192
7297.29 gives 2.098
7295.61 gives 2.063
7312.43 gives 2.23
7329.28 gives 2.318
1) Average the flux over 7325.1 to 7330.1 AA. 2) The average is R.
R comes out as 2.25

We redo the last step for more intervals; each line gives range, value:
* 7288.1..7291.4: 2.25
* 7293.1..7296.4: 2.17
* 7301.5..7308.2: 2.37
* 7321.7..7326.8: 2.23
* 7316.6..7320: 2.13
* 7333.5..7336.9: 2.5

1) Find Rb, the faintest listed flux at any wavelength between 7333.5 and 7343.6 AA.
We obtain 2.262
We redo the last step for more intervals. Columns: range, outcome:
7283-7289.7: 2.075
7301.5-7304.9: 2.279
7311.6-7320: 2.072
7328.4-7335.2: 2.318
